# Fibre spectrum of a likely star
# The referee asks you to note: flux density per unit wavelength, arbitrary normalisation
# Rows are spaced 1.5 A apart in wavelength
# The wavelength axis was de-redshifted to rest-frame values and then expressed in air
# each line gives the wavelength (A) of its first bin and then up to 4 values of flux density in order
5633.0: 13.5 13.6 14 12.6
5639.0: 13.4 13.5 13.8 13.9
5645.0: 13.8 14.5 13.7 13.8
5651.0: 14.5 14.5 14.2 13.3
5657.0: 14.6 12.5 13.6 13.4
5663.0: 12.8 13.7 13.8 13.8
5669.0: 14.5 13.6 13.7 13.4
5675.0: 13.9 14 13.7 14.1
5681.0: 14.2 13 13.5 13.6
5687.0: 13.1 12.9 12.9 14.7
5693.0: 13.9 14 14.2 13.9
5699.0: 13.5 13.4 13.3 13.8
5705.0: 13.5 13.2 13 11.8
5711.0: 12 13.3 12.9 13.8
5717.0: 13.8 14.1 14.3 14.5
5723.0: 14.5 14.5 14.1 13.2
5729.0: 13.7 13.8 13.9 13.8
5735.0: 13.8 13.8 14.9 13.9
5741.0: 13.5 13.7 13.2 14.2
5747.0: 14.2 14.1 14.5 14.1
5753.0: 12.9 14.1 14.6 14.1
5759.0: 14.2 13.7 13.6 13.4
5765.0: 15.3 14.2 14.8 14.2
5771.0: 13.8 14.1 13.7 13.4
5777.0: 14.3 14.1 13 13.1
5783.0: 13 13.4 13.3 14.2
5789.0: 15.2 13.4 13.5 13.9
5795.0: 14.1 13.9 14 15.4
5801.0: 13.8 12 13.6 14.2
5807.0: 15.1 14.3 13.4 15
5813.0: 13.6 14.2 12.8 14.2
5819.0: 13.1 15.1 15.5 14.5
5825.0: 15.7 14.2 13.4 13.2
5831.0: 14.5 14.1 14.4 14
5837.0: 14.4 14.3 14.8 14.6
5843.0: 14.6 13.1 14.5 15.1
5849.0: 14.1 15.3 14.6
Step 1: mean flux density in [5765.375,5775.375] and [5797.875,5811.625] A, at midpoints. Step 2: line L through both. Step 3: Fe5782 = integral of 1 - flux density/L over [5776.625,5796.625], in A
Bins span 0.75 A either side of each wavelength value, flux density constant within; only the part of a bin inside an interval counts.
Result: 0.5 A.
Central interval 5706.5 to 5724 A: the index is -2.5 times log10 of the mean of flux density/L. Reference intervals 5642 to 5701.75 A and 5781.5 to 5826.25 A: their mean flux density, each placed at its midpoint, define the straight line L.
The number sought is 0.03 mag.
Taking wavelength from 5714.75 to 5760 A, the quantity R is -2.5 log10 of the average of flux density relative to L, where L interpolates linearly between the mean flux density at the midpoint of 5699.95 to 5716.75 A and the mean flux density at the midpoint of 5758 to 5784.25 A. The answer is -0.042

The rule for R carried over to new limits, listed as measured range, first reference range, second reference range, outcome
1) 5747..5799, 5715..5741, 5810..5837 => 0.01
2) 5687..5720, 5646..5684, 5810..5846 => 0.04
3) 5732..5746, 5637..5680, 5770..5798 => -0.01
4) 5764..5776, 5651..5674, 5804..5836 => -0.01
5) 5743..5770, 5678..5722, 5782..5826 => -0.02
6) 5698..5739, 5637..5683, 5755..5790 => 0.02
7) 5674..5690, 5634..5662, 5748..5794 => 0.02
